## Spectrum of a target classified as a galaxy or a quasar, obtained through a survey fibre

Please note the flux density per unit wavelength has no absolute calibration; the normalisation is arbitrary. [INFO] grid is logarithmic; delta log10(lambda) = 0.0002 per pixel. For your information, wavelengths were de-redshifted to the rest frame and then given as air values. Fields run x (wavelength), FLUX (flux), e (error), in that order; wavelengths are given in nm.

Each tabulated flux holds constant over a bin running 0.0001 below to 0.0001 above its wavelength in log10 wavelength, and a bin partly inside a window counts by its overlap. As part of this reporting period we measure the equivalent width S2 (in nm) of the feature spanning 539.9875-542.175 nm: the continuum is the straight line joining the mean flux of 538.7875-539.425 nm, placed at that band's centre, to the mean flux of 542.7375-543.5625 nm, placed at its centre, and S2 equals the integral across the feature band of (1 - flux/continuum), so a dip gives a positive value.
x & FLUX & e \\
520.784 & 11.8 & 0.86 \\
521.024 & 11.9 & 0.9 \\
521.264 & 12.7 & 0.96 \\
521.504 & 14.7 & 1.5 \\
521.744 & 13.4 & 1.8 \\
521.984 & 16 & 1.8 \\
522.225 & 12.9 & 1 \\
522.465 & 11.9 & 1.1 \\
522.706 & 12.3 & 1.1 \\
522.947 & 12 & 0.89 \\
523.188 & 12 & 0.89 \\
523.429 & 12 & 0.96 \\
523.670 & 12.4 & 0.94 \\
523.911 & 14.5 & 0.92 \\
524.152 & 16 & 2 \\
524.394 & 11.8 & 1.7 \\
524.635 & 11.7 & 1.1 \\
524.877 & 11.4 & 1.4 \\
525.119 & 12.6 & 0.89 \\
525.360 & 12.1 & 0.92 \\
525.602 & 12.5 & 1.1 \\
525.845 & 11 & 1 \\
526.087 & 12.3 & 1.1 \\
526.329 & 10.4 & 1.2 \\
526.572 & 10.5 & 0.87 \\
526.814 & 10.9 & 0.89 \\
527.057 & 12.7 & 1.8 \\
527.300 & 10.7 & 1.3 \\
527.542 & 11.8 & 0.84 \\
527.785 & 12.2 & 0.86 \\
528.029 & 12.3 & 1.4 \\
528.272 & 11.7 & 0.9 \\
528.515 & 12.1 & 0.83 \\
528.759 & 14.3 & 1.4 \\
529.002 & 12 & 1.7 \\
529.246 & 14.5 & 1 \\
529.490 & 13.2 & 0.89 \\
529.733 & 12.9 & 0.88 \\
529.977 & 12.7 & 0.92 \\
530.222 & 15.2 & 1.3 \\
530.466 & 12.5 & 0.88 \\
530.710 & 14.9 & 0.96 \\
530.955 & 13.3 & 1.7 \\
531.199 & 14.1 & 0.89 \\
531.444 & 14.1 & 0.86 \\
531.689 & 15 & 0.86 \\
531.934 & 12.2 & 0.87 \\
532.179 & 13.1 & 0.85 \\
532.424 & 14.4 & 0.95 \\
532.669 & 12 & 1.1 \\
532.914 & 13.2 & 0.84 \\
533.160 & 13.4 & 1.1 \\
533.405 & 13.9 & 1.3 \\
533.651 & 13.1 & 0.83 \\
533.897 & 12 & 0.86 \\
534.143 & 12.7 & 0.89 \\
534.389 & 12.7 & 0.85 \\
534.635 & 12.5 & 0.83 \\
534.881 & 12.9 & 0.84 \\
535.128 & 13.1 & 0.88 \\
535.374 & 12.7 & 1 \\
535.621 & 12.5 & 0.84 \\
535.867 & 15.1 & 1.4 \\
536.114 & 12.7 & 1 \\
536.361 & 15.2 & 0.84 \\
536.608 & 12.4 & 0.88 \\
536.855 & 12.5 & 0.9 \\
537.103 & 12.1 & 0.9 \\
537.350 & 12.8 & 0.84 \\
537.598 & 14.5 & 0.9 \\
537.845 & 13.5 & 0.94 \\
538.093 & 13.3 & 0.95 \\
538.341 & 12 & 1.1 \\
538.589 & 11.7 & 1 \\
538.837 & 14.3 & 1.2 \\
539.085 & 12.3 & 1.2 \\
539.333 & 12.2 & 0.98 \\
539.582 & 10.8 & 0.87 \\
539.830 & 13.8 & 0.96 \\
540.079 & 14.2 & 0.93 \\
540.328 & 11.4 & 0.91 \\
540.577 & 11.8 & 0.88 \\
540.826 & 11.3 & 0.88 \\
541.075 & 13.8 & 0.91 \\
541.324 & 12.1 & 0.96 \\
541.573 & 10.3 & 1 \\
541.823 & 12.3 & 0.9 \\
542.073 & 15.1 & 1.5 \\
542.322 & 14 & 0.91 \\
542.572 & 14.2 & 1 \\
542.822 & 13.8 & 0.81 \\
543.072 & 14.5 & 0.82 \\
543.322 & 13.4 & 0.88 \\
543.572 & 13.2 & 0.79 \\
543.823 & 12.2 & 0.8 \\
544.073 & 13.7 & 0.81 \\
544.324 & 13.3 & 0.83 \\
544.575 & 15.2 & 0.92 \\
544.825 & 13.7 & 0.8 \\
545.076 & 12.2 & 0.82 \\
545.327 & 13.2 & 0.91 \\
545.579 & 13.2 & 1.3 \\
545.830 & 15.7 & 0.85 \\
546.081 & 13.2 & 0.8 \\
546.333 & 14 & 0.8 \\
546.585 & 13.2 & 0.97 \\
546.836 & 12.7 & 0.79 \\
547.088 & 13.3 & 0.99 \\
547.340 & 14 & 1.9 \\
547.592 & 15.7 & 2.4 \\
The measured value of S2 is 0.14 nm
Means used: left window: 12.8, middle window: 12.4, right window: 13.8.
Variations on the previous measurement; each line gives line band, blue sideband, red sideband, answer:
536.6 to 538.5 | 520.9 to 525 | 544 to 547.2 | 0.06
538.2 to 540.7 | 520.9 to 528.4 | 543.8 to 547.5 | 0.14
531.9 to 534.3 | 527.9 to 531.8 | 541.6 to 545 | 0.08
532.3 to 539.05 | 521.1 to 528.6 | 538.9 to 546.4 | -0.12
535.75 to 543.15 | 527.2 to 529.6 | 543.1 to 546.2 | 0.12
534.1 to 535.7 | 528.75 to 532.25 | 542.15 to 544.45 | 0.10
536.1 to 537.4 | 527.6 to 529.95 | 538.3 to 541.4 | -0.05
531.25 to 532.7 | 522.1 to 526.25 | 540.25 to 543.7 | -0.11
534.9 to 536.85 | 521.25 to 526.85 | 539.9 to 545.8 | -0.06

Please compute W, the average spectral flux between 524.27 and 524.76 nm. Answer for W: 11.8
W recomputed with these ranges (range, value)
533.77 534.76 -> 12.5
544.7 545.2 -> 13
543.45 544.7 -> 13.5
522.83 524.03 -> 12.6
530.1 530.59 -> 13.9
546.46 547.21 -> 13.1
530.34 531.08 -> 13.6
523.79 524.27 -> 15.3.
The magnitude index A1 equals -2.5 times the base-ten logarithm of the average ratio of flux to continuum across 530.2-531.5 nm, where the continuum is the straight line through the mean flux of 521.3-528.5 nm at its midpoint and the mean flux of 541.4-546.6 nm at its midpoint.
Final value -0.098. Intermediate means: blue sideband 12.4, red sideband 13.5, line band 13.9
